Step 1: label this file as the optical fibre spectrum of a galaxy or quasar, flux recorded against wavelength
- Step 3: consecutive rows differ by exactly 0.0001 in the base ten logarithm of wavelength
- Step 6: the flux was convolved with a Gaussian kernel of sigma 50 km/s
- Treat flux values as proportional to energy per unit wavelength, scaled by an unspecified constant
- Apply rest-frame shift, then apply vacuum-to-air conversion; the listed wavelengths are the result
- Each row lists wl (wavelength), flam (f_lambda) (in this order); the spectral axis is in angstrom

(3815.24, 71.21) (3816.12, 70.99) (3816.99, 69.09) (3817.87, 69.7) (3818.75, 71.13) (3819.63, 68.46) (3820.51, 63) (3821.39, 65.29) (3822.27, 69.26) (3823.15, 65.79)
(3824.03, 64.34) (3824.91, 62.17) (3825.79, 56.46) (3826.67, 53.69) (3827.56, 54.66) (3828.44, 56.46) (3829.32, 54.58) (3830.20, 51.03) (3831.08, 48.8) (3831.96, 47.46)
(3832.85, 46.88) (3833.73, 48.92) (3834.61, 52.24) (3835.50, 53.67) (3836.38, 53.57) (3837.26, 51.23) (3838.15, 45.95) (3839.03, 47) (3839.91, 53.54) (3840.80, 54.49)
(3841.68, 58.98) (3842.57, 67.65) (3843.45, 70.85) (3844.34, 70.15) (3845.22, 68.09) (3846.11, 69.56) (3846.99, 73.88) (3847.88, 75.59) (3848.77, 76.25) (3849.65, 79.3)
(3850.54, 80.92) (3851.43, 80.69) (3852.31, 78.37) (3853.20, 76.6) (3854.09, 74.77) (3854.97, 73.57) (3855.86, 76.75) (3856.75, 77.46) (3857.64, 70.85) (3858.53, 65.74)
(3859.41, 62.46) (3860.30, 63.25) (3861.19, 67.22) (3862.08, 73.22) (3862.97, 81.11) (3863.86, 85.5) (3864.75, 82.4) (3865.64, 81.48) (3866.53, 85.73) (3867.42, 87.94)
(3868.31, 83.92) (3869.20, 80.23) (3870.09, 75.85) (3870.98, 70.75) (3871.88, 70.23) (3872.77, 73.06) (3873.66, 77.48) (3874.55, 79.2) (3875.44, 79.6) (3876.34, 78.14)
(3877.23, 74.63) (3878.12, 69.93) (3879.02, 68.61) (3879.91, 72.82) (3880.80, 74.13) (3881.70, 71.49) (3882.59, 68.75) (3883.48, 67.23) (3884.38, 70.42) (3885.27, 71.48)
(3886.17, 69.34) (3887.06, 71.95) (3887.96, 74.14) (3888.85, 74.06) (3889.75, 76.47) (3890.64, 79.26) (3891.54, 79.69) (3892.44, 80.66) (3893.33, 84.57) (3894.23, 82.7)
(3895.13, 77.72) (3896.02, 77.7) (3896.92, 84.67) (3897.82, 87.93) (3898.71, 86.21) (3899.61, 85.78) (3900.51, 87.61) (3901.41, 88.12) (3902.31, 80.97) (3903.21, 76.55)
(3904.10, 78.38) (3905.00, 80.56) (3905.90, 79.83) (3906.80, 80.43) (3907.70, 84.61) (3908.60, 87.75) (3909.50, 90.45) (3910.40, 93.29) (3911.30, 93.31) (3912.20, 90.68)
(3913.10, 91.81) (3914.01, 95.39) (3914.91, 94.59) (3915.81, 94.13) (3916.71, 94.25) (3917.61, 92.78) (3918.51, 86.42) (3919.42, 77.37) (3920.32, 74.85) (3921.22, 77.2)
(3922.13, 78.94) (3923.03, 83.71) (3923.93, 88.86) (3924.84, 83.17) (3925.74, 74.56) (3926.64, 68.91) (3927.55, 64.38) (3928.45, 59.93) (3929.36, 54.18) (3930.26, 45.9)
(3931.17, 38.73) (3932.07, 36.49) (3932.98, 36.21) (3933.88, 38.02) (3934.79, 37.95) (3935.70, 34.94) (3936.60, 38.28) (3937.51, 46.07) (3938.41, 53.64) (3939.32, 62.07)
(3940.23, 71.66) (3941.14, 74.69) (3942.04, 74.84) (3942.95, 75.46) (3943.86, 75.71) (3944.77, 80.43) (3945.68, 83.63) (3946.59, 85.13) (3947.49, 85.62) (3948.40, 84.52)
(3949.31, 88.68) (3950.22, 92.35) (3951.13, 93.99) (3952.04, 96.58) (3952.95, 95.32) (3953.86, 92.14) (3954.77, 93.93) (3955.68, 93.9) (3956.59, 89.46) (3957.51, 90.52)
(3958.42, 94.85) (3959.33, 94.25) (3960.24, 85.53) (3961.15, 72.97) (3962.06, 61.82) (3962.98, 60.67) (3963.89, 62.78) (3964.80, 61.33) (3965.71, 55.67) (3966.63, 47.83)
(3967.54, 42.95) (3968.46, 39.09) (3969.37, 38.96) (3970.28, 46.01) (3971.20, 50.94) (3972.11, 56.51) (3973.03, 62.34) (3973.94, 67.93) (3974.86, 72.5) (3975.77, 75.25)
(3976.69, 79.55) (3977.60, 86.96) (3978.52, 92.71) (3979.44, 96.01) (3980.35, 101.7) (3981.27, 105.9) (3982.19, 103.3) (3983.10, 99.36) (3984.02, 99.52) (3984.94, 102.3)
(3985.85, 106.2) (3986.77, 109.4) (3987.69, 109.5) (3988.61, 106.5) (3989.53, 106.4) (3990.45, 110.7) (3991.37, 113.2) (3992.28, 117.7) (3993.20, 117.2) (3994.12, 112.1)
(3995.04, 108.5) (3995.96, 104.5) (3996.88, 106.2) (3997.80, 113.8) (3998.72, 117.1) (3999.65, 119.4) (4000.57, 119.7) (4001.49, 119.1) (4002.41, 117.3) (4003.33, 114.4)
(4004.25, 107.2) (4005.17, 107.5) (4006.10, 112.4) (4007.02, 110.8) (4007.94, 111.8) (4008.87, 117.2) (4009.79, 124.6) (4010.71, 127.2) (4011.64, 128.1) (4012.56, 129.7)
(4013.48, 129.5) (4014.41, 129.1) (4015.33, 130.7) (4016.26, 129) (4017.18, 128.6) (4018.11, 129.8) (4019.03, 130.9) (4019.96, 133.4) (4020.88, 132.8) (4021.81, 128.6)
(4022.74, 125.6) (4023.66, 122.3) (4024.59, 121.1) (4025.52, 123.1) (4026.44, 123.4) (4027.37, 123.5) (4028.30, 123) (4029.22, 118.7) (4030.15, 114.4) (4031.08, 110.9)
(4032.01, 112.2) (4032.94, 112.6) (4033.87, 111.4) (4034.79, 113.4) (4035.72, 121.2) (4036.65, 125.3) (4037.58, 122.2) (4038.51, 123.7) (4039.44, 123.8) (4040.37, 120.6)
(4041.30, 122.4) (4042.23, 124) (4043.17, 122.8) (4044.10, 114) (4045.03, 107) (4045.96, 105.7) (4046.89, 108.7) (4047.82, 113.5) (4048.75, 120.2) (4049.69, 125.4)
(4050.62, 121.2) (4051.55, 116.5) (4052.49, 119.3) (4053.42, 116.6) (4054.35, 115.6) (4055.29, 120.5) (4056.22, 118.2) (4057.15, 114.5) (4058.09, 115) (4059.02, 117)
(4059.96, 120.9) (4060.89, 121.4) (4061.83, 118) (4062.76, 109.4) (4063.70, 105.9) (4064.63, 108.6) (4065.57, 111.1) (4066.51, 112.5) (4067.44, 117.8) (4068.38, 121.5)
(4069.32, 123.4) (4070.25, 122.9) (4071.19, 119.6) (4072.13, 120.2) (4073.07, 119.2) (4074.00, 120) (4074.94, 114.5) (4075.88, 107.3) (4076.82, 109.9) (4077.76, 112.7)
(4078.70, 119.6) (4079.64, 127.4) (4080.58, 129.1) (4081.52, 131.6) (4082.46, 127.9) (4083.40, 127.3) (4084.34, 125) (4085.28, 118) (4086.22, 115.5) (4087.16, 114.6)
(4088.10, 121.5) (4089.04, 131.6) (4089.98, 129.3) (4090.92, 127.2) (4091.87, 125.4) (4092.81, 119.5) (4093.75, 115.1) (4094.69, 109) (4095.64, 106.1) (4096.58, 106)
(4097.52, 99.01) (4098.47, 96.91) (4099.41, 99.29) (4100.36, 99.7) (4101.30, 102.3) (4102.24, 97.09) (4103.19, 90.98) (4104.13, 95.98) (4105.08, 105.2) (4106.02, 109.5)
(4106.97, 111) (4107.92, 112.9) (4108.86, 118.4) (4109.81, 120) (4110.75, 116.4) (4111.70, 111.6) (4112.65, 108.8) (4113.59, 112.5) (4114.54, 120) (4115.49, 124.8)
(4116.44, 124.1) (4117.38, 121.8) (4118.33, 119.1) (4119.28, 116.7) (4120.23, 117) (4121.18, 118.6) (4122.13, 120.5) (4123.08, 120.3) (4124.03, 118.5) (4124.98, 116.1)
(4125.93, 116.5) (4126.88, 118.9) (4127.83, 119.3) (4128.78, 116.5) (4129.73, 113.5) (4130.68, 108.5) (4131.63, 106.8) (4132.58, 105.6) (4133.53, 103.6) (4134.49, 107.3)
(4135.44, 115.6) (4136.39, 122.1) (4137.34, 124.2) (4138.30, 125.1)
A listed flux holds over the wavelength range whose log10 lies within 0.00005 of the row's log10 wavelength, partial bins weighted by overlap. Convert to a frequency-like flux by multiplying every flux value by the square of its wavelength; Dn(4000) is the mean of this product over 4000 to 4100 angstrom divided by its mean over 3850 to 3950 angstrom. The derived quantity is 1.7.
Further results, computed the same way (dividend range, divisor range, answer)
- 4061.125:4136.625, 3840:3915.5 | 1.66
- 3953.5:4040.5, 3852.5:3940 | 1.46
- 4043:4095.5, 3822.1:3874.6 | 1.96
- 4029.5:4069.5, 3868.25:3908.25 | 1.63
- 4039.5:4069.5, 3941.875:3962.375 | 1.42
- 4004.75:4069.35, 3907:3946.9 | 1.76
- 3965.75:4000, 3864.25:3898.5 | 1.23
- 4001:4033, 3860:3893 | 1.73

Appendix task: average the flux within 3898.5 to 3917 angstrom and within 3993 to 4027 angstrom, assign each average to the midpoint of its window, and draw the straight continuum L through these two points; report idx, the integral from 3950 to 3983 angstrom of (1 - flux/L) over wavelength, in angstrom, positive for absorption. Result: 9.20 angstrom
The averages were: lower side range 87.3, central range 76.6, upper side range 121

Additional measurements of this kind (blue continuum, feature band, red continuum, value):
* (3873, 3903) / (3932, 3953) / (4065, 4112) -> 4.62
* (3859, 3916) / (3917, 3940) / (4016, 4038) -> 7.51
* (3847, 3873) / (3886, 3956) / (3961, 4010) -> 5.73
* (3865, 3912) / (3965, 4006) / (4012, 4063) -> 5.35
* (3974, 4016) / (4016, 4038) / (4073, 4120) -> -2.24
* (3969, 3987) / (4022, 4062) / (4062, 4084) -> -4.53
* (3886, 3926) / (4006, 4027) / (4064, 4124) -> -4.73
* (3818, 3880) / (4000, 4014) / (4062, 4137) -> -2.99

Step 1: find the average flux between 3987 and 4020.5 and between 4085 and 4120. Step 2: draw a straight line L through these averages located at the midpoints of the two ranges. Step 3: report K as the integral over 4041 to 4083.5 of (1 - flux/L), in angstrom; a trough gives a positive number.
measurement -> -1.02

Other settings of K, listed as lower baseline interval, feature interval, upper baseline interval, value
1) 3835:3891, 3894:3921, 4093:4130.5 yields -2.4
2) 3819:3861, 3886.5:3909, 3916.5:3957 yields -4.0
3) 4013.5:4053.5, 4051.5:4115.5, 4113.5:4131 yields 2.3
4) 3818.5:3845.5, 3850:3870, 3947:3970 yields -4.8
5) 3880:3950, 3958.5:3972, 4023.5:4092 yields 4.6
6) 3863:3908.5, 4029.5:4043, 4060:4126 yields -1.7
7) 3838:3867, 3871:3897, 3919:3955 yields -1.5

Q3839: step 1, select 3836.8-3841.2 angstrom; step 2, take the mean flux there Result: 50.4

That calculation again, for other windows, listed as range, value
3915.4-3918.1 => 93.8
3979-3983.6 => 101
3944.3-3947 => 82.8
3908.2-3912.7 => 91.2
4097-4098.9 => 98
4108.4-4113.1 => 115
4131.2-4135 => 106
